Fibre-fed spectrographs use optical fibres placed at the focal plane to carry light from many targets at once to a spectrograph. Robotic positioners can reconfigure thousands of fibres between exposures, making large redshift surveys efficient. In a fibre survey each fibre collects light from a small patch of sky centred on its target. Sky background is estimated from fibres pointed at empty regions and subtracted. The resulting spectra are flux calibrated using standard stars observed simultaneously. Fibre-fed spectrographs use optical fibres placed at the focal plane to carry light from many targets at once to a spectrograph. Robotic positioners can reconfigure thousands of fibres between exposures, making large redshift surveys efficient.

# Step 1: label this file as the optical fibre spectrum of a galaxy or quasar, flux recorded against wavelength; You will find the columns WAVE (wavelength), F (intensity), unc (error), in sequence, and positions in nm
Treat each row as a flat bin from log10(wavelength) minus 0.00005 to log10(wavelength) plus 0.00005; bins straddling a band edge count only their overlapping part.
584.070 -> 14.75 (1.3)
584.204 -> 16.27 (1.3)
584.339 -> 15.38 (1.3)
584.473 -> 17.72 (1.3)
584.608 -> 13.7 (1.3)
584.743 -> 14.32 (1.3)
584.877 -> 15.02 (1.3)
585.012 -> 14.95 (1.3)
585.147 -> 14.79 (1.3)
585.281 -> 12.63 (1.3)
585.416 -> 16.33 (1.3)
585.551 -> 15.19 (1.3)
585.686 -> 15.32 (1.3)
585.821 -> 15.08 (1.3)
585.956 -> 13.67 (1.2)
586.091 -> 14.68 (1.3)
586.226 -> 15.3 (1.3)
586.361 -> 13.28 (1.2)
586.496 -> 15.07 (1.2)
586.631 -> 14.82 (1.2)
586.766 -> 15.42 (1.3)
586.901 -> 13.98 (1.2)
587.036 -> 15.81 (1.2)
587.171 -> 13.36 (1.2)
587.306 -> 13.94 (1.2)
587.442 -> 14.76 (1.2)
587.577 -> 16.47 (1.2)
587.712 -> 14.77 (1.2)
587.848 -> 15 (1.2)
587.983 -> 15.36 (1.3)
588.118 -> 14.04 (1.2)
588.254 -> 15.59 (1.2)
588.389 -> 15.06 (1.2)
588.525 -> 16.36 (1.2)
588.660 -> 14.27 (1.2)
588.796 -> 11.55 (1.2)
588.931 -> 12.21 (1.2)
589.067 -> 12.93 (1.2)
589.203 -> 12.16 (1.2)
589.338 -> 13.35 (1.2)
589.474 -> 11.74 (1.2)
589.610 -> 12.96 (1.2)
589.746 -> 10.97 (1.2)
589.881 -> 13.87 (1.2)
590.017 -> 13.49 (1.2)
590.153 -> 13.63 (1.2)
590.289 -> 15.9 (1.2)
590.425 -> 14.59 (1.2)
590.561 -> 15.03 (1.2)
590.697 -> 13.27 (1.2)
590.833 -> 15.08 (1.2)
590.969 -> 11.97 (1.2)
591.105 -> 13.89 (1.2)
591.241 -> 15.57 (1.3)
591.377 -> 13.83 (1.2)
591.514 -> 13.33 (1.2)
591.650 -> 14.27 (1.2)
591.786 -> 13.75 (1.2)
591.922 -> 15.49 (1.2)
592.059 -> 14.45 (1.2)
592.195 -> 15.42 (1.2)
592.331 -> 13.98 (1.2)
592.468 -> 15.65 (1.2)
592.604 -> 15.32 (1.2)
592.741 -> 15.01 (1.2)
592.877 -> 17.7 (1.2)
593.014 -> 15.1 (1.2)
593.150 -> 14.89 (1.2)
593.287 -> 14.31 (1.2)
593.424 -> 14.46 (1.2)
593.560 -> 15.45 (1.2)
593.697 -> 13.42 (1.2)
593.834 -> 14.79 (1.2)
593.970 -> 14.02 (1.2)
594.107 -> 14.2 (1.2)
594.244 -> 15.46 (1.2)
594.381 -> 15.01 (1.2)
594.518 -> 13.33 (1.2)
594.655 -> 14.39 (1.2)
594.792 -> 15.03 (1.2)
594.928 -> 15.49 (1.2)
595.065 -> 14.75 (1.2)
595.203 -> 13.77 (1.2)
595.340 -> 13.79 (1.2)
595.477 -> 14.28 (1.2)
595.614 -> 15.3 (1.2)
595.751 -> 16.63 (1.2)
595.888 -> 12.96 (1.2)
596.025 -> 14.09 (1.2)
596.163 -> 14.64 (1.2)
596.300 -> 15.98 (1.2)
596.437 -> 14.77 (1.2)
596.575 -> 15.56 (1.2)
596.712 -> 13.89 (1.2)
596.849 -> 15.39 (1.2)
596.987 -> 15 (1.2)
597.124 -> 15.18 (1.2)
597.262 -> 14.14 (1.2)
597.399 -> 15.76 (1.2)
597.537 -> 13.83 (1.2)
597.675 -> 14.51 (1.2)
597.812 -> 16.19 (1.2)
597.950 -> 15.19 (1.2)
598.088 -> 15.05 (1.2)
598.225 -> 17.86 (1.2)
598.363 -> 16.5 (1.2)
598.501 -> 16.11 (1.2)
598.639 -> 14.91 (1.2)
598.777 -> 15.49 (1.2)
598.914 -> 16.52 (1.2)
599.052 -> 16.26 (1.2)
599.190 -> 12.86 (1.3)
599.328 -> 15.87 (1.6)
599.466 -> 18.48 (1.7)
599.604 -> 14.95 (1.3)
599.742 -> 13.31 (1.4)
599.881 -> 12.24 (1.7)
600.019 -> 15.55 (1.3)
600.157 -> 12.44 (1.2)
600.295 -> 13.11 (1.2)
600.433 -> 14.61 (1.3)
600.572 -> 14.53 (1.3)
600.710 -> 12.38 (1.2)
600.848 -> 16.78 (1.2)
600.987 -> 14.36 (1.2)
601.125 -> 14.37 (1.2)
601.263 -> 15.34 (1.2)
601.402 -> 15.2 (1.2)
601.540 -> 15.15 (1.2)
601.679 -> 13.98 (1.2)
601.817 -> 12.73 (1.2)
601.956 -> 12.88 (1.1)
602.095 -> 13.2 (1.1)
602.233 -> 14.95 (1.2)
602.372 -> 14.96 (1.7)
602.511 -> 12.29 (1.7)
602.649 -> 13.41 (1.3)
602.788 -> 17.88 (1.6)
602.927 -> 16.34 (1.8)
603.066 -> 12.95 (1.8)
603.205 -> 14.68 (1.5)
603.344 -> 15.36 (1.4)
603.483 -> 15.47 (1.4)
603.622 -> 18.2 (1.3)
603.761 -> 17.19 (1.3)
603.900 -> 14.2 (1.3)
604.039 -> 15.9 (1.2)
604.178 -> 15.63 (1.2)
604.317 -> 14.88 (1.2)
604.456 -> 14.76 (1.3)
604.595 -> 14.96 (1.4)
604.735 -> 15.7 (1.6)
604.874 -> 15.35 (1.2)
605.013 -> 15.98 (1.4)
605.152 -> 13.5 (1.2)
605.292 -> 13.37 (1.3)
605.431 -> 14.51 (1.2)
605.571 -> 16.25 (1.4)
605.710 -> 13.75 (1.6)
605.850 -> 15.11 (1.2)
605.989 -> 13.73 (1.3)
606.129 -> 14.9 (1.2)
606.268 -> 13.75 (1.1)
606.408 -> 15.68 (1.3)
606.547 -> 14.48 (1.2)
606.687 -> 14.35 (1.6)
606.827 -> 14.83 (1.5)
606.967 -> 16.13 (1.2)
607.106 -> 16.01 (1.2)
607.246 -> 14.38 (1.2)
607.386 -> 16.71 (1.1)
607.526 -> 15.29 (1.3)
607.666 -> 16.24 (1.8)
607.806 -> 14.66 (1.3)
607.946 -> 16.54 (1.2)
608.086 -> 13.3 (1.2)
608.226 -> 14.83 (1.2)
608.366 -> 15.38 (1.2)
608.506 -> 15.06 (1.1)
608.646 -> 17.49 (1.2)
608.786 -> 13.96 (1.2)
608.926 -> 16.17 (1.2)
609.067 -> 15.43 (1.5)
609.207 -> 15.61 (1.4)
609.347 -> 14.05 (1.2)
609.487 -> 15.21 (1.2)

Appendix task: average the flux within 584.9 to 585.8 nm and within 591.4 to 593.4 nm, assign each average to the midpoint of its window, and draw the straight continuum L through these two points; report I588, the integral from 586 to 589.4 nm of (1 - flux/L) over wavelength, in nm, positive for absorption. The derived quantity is 0.11 nm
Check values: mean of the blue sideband 14.9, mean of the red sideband 14.9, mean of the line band 14.4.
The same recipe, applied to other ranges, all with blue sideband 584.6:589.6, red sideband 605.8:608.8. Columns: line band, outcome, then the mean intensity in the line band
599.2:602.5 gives 0.12 nm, 14.3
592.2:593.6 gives -0.06 nm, 15.2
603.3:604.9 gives -0.07 nm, 15.6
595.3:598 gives -0.02 nm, 14.9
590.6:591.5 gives 0.04 nm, 13.9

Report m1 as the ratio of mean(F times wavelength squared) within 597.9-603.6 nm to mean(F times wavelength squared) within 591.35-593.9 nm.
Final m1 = 1.0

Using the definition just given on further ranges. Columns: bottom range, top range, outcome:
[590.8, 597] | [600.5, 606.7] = 1.04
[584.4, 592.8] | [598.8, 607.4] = 1.08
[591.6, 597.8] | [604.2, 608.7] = 1.06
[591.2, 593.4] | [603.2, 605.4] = 1.07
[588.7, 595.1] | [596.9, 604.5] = 1.09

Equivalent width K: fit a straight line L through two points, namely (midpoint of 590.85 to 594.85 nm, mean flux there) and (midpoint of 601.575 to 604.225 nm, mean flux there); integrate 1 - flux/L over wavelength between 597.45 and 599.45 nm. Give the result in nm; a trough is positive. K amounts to -0.12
